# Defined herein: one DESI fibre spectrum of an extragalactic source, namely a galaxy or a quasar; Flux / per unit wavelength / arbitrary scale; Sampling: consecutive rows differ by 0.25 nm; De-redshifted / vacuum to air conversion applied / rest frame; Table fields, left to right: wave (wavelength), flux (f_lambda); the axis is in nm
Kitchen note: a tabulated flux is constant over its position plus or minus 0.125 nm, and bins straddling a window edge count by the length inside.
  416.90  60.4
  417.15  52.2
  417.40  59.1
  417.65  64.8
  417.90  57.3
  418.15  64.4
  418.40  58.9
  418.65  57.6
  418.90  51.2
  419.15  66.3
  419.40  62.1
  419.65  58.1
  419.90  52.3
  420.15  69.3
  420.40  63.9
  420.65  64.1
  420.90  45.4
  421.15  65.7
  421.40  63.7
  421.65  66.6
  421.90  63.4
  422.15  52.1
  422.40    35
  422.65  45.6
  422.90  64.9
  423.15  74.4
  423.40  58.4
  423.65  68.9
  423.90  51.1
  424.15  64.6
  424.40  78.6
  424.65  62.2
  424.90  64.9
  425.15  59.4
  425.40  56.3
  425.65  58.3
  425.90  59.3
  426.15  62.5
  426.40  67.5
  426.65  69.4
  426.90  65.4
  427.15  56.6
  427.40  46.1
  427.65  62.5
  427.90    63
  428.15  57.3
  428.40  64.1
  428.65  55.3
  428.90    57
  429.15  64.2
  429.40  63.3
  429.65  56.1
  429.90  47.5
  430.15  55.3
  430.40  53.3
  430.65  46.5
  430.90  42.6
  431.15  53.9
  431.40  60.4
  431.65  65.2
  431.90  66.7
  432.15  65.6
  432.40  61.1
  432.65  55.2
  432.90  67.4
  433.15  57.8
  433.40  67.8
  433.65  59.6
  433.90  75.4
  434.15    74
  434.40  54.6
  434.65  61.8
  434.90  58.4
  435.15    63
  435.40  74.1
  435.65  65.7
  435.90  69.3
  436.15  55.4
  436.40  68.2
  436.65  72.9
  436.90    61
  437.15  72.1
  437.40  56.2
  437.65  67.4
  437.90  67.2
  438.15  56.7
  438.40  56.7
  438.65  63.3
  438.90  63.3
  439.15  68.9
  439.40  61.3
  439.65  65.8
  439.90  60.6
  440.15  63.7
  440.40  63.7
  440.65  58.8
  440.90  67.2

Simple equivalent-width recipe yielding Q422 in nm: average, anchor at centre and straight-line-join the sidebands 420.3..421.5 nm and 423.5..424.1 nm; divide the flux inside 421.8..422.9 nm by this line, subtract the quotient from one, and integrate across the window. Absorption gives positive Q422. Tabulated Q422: 0.18 nm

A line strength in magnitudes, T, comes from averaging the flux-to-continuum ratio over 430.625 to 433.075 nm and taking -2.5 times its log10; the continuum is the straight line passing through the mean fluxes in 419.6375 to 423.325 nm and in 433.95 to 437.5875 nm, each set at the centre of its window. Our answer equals 0.08 mag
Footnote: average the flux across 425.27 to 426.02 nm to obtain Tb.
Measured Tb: 58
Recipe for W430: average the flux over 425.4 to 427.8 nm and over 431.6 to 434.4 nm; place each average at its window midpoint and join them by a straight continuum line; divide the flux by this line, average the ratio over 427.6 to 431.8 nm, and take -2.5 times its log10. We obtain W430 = 0.103 mag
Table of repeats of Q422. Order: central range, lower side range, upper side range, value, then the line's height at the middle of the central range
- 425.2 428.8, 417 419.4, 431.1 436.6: 0.10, 61.9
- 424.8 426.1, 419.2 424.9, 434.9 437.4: 0.05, 61.9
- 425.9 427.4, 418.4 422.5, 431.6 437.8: -0.03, 61.3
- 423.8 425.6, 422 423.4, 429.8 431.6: -0.27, 54.2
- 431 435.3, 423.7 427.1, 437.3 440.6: 0.00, 62.8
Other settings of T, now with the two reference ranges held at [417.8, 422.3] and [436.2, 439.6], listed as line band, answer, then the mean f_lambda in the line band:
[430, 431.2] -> 0.24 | 50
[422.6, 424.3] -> -0.02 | 62.1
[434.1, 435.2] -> 0.03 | 61.5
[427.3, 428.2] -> 0.08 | 57.5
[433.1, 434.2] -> -0.07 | 67.1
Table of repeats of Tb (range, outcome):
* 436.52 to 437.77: 65.9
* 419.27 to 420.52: 61.1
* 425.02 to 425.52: 57.9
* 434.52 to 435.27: 61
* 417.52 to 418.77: 60.6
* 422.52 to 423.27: 61.4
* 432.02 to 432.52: 63.4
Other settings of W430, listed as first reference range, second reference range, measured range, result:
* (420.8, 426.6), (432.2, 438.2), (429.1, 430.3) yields 0.11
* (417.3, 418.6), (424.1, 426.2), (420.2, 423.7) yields 0.04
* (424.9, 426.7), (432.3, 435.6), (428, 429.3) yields 0.05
